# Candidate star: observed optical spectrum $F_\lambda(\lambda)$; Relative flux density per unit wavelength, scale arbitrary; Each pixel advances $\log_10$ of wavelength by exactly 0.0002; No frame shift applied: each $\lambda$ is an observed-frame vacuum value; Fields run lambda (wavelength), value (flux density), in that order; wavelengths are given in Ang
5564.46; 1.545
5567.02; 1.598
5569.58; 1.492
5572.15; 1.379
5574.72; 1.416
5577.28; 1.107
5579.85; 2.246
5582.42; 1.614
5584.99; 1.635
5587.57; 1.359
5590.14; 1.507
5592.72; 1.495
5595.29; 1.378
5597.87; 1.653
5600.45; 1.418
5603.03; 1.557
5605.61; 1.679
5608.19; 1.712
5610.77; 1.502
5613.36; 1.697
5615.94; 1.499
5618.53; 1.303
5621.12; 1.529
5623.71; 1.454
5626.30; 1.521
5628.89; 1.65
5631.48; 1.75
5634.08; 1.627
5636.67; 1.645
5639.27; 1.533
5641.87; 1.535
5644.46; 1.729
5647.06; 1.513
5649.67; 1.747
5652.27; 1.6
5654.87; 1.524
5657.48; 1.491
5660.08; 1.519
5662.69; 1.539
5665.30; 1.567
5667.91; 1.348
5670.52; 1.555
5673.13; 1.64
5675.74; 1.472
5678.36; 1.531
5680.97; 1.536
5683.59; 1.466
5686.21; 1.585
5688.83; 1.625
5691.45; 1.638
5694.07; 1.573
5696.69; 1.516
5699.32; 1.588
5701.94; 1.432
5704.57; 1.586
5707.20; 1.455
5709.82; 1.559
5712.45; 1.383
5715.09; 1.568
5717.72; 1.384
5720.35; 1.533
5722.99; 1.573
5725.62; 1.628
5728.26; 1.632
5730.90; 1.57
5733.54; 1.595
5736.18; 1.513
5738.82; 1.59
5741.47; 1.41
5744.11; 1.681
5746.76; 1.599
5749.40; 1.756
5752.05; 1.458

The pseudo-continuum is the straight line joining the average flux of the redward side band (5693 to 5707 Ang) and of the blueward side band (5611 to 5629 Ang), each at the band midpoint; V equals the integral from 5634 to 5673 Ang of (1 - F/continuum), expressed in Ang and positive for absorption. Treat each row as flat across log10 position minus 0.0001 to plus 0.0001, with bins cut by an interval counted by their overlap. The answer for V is -1.2 Ang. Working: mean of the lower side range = 1.51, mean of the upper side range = 1.53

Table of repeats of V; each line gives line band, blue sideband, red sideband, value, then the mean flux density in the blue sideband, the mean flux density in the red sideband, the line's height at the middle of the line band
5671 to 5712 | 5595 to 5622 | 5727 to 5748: 0.51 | 1.54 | 1.57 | 1.56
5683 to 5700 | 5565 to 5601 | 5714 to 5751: -0.15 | 1.52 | 1.57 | 1.56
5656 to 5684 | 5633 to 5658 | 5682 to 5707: 1.03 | 1.6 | 1.55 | 1.57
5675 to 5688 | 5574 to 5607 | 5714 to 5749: 0.29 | 1.55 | 1.57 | 1.56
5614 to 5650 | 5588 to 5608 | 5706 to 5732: -0.99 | 1.53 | 1.53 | 1.53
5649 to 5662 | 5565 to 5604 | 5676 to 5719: -0.35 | 1.52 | 1.53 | 1.52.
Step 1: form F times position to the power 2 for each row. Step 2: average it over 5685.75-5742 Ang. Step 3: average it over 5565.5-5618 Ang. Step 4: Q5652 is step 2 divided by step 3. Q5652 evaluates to 1.0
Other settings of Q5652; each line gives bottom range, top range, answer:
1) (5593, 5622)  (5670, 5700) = 1.04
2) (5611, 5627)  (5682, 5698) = 1.07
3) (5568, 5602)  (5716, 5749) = 1.09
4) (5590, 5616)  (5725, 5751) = 1.07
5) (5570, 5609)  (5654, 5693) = 1.03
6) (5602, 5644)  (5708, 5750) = 1.02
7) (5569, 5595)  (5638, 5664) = 1.06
